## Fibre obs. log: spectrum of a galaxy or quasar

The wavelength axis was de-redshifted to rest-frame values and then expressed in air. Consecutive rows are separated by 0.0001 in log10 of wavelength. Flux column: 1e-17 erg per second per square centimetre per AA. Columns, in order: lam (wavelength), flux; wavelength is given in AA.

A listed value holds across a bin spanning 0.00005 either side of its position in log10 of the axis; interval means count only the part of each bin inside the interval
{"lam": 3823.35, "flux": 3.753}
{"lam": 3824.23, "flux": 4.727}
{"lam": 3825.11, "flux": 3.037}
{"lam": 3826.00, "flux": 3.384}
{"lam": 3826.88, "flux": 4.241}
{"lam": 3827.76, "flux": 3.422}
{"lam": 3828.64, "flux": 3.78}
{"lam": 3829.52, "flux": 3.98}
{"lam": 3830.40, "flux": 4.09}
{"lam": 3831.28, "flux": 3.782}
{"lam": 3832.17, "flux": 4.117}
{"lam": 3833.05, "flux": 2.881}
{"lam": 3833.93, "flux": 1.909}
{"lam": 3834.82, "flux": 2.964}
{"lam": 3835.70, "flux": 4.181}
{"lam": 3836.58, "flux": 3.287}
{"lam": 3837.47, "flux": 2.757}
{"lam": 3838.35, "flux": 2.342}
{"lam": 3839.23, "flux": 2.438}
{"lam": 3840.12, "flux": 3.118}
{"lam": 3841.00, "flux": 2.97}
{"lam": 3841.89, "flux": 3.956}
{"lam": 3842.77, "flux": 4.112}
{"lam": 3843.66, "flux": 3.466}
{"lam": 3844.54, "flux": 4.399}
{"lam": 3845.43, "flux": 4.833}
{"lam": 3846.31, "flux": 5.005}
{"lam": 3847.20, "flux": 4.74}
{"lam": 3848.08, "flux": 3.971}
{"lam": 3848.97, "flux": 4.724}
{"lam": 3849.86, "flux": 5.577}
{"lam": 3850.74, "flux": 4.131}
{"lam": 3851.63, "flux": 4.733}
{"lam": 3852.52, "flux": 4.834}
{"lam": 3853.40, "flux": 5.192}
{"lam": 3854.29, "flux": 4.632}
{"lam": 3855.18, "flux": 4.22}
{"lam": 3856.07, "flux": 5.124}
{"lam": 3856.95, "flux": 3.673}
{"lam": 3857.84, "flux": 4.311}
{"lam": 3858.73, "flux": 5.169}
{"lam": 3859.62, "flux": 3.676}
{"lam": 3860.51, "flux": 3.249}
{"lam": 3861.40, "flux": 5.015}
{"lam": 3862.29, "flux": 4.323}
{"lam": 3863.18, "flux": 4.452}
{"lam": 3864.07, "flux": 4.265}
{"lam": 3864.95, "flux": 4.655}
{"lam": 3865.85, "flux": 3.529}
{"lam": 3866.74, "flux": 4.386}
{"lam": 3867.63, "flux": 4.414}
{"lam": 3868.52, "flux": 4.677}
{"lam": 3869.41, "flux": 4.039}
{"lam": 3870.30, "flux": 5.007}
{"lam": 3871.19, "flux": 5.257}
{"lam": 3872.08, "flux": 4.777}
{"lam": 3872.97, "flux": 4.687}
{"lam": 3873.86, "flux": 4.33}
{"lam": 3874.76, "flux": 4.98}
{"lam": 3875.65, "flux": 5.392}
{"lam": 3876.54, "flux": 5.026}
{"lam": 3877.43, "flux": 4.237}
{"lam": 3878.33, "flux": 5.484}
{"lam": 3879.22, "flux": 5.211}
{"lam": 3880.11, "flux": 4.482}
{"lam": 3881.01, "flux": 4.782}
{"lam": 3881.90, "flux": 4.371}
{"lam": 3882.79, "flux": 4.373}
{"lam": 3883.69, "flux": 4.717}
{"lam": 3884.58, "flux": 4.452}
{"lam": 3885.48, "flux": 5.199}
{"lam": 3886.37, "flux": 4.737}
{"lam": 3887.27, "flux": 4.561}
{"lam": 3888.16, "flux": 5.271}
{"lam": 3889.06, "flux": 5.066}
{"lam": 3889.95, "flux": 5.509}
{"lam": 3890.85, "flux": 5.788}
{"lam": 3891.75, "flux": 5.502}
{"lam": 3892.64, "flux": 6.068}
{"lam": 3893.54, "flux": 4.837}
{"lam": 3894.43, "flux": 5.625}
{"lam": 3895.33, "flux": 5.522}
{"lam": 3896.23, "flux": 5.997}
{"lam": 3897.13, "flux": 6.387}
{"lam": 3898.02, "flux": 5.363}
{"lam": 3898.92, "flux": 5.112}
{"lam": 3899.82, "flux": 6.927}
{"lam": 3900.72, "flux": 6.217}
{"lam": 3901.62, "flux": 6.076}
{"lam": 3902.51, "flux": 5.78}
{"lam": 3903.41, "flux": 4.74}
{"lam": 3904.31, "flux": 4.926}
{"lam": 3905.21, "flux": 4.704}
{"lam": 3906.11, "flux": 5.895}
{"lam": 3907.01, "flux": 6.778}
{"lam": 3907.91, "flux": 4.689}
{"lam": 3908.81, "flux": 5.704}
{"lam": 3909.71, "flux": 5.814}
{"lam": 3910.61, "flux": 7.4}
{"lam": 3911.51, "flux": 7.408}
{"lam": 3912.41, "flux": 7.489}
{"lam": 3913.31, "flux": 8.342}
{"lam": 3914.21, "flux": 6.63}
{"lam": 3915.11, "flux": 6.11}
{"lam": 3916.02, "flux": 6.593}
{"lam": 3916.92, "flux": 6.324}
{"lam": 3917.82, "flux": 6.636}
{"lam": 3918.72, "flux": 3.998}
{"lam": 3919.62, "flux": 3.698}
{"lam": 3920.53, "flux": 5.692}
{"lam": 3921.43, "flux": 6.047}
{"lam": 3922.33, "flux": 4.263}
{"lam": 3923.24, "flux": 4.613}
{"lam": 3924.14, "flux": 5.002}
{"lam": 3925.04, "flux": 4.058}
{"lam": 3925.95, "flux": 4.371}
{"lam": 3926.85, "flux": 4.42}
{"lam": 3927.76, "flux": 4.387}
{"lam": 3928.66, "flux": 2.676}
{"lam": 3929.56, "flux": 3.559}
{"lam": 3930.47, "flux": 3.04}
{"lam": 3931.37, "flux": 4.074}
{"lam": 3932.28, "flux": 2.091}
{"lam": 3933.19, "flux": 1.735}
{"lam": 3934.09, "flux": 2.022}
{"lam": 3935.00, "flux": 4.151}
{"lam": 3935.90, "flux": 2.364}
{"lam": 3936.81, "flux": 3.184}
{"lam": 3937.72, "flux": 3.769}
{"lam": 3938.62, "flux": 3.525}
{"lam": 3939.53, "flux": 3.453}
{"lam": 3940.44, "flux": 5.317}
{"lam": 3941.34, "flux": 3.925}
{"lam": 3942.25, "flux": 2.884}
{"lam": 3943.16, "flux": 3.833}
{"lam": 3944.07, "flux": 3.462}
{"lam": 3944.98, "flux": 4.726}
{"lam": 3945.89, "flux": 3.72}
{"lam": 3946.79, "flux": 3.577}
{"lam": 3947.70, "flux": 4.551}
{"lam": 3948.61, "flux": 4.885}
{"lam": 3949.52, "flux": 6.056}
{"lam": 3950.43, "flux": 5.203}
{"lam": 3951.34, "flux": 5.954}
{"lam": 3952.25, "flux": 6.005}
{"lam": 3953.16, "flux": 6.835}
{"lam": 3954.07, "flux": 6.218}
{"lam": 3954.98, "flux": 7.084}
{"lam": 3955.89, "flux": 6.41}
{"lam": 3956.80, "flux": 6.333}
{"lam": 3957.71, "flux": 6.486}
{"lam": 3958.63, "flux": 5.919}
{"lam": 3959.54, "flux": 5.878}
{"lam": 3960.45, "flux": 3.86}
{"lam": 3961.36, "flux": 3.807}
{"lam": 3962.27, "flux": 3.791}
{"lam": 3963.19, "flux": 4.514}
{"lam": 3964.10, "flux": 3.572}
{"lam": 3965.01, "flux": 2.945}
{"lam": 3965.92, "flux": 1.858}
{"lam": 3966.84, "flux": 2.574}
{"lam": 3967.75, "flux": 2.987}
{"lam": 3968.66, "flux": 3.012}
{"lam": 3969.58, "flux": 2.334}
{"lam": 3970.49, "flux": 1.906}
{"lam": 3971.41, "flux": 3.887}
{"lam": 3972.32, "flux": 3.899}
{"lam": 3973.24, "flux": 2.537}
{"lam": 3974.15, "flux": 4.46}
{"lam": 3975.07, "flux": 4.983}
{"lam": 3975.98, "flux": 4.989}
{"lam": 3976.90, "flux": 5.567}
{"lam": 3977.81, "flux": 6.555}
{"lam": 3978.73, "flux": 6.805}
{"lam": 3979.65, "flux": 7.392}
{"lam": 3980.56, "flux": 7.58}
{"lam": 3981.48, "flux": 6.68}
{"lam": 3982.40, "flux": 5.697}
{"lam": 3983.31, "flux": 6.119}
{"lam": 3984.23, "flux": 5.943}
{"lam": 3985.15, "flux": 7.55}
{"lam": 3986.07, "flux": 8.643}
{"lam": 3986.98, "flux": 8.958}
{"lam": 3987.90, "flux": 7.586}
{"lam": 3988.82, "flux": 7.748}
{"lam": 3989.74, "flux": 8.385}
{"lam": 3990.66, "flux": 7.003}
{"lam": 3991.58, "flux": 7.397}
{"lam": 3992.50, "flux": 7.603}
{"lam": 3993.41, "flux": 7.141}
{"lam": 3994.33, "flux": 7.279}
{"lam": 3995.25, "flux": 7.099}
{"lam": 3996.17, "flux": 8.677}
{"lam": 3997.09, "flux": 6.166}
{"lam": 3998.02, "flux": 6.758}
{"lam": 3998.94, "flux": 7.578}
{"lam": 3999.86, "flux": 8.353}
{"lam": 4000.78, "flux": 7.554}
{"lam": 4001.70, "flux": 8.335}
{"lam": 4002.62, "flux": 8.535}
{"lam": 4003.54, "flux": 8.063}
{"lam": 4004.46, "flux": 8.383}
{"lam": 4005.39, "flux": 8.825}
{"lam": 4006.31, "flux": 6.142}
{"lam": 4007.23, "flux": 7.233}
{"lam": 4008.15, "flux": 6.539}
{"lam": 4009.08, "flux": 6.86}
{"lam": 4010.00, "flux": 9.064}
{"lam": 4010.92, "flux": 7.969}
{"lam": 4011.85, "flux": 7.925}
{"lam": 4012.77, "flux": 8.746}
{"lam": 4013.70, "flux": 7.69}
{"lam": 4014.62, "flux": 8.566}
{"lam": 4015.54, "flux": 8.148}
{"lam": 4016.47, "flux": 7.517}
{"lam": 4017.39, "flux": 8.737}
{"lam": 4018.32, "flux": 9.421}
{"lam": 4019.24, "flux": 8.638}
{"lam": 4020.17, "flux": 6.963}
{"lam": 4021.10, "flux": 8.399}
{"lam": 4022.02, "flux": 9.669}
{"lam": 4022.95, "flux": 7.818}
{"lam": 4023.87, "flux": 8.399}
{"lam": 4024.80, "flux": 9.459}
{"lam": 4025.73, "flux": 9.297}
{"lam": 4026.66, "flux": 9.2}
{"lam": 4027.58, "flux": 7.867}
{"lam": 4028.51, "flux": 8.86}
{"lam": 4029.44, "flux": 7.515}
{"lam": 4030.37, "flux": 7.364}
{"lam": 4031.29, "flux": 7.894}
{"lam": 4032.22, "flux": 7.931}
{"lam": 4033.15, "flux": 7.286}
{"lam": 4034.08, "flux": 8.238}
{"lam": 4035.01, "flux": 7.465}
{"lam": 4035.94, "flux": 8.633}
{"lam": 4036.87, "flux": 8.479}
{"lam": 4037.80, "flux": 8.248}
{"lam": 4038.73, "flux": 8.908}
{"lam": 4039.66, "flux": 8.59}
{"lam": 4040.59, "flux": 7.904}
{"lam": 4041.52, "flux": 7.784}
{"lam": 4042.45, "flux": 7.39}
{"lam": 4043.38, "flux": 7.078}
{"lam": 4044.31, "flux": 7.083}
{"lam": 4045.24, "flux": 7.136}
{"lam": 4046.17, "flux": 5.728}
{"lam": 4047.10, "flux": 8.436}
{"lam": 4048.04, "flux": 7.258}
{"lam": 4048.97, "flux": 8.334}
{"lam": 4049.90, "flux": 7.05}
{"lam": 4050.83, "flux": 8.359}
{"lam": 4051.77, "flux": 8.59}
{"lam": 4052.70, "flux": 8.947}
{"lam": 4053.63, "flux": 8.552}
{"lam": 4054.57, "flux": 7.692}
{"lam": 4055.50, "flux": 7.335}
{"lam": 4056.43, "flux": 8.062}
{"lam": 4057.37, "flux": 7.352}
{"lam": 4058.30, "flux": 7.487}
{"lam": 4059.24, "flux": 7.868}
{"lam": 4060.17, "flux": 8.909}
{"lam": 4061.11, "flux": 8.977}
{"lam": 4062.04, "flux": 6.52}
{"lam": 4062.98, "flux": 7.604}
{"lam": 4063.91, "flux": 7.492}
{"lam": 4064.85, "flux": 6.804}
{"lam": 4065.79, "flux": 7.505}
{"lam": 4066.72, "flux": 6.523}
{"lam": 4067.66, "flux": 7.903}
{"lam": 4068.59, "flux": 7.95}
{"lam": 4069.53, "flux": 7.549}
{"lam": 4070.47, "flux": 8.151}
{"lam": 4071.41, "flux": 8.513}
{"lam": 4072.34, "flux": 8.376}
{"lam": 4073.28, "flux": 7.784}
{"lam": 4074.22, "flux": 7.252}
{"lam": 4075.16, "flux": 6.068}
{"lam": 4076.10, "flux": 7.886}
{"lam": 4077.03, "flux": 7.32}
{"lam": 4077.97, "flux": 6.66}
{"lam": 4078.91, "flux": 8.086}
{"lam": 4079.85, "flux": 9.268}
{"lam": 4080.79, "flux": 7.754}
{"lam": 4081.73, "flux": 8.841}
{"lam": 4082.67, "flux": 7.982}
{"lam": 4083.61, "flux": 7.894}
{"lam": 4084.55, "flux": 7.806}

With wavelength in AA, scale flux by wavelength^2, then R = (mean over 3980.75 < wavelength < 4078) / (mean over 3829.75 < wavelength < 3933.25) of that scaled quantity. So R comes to 1.8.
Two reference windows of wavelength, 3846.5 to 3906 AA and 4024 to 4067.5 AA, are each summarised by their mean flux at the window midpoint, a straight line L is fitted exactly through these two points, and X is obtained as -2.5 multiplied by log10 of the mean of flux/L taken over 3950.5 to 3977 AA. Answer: 0.386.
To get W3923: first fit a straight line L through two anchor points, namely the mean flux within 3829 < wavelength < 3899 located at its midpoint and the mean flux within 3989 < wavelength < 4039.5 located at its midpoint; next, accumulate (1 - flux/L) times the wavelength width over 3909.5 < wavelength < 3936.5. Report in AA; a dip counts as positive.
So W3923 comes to 4.6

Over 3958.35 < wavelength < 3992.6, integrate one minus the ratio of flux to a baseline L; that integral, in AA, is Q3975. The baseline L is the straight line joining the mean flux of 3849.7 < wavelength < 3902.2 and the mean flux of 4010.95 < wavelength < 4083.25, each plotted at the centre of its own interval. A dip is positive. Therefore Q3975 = 7.2 AA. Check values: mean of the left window 4.91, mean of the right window 7.96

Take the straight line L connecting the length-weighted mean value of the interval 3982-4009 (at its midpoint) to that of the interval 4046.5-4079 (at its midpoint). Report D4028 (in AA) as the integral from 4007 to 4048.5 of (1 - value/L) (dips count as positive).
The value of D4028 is -2.3 AA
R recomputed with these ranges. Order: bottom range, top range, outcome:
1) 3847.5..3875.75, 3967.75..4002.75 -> 1.50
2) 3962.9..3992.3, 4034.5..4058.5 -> 1.50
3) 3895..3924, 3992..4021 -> 1.40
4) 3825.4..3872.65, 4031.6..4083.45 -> 2.12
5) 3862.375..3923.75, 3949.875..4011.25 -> 1.21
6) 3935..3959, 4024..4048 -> 1.73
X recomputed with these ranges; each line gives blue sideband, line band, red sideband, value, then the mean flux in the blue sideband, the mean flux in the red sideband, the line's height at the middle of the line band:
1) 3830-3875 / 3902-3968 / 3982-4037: 0.26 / 4.14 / 7.89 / 6.11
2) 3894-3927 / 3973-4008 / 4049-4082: -0.04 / 5.72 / 7.8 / 6.8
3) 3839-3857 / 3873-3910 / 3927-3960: -0.21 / 4.31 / 4.43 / 4.37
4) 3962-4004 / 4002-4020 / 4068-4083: -0.22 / 5.99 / 7.84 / 6.55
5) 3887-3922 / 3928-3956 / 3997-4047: 0.49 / 5.83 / 7.99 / 6.52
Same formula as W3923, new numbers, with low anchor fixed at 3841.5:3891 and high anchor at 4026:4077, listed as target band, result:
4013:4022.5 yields -1.51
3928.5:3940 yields 5.42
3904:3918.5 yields -2.46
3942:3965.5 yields 4.50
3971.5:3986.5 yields 1.53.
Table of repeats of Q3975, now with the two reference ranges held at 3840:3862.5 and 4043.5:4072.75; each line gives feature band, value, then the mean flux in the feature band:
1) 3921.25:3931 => 2.5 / 4.17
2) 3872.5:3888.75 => 0.2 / 4.8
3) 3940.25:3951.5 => 2.9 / 4.41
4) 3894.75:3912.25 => -2.2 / 5.89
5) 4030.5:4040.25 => -1.0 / 8.14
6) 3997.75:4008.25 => -1.4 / 7.75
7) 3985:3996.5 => -2.0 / 7.77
